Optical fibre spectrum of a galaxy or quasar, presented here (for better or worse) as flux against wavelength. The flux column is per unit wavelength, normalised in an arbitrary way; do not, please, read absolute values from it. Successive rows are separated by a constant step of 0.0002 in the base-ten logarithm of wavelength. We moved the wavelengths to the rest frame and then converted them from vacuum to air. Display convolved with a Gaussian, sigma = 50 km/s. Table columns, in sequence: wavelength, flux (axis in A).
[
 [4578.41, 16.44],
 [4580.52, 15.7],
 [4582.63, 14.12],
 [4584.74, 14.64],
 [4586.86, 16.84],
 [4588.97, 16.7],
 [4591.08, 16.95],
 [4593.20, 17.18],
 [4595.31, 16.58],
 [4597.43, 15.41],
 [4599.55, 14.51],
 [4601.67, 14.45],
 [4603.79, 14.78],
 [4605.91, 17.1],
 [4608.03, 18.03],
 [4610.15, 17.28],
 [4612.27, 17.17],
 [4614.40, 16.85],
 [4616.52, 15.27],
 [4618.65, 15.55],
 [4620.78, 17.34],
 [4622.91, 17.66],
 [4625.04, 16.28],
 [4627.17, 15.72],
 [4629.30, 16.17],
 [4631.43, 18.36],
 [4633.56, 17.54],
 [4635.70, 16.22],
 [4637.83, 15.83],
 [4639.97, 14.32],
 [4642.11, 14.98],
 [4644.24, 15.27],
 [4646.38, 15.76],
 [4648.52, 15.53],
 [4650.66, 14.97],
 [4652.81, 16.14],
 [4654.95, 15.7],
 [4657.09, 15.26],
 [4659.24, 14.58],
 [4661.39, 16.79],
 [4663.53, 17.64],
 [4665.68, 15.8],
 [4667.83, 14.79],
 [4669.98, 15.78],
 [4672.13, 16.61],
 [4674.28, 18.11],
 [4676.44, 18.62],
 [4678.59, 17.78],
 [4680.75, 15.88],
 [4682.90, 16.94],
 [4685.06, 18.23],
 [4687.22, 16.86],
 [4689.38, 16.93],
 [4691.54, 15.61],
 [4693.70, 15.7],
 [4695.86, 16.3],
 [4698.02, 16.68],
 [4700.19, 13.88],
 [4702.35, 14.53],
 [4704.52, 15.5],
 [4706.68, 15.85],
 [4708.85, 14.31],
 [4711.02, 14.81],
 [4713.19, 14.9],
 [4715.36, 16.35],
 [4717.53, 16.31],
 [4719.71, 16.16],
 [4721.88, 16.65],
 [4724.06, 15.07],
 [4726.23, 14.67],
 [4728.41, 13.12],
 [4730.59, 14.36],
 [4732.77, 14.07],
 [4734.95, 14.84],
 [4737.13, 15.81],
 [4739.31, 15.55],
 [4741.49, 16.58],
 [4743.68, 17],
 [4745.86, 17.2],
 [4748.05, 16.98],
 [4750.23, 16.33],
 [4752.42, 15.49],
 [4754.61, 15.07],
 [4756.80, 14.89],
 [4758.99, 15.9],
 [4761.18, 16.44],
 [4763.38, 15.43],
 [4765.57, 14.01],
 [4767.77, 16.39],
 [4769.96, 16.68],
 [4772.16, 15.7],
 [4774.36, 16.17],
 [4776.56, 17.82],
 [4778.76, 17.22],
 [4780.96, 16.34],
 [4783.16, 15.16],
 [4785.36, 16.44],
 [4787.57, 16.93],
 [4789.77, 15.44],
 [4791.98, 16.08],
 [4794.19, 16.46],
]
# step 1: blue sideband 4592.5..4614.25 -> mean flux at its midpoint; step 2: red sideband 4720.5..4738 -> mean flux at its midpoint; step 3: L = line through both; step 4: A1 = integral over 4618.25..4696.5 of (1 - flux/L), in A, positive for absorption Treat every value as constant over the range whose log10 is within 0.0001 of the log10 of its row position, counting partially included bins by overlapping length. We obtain -3.4 A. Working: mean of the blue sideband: 16.3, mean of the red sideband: 14.8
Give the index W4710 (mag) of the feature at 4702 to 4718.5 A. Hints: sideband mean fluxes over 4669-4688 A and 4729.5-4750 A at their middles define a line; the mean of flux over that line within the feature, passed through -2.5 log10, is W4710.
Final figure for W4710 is 0.08 mag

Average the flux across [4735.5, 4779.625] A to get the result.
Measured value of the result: 16.1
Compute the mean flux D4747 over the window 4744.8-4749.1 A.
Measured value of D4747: 17.1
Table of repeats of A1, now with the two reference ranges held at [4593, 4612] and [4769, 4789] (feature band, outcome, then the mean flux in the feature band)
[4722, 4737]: 1.64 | 14.6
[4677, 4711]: 0.53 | 16.1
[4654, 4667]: 0.25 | 15.9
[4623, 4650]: 0.28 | 16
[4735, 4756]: 0.36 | 16.1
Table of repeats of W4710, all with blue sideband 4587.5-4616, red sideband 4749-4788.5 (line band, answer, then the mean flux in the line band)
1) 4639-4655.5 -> 0.065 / 15.3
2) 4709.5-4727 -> 0.036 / 15.6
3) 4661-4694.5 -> -0.036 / 16.8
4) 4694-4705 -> 0.053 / 15.4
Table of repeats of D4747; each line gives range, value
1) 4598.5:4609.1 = 15.8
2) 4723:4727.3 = 14.9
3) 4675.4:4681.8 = 17.4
